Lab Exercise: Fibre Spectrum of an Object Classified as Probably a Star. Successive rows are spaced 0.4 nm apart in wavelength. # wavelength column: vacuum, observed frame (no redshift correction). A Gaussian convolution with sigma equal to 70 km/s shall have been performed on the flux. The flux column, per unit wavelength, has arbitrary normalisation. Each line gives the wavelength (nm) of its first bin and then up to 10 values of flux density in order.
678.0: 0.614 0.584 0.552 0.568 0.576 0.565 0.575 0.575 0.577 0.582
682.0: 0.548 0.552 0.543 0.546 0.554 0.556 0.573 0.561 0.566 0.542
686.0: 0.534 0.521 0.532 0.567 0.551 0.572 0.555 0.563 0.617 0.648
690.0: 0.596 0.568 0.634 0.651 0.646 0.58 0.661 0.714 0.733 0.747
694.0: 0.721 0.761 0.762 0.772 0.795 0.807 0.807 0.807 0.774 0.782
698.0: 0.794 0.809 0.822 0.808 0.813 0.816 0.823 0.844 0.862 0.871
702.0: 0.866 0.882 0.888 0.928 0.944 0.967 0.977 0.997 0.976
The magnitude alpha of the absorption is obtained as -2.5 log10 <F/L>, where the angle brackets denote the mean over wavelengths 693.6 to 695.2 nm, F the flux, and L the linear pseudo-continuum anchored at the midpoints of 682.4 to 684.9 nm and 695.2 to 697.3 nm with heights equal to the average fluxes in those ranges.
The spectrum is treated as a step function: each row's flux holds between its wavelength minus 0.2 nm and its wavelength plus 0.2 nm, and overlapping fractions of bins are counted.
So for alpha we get 0.01 mag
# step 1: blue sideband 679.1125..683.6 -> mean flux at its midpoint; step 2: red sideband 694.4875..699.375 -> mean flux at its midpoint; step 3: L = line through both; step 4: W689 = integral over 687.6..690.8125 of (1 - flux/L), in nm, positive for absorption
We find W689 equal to 0.43 nm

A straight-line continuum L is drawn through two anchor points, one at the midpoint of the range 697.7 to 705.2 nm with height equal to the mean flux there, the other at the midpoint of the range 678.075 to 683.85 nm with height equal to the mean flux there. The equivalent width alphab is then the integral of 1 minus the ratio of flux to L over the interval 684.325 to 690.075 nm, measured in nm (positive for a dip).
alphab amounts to 0.81 nm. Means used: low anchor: 0.565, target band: 0.566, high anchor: 0.874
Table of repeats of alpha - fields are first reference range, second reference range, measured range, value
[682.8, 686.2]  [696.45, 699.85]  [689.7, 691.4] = 0.083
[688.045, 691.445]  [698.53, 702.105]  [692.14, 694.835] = -0.058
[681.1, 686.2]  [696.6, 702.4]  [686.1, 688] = 0.128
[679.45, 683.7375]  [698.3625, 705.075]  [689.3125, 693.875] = 0.108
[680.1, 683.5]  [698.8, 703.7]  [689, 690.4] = 0.117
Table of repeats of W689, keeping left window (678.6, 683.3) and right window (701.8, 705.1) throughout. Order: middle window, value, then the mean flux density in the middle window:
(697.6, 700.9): 0.19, 0.813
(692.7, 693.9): 0.05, 0.732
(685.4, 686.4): 0.17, 0.535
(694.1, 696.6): 0.06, 0.781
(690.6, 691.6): 0.12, 0.643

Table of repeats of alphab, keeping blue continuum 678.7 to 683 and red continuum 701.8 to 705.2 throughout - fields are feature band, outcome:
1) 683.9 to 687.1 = 0.458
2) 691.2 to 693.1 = 0.240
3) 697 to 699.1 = 0.121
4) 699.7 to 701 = 0.082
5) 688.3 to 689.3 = 0.170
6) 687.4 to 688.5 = 0.196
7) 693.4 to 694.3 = 0.046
